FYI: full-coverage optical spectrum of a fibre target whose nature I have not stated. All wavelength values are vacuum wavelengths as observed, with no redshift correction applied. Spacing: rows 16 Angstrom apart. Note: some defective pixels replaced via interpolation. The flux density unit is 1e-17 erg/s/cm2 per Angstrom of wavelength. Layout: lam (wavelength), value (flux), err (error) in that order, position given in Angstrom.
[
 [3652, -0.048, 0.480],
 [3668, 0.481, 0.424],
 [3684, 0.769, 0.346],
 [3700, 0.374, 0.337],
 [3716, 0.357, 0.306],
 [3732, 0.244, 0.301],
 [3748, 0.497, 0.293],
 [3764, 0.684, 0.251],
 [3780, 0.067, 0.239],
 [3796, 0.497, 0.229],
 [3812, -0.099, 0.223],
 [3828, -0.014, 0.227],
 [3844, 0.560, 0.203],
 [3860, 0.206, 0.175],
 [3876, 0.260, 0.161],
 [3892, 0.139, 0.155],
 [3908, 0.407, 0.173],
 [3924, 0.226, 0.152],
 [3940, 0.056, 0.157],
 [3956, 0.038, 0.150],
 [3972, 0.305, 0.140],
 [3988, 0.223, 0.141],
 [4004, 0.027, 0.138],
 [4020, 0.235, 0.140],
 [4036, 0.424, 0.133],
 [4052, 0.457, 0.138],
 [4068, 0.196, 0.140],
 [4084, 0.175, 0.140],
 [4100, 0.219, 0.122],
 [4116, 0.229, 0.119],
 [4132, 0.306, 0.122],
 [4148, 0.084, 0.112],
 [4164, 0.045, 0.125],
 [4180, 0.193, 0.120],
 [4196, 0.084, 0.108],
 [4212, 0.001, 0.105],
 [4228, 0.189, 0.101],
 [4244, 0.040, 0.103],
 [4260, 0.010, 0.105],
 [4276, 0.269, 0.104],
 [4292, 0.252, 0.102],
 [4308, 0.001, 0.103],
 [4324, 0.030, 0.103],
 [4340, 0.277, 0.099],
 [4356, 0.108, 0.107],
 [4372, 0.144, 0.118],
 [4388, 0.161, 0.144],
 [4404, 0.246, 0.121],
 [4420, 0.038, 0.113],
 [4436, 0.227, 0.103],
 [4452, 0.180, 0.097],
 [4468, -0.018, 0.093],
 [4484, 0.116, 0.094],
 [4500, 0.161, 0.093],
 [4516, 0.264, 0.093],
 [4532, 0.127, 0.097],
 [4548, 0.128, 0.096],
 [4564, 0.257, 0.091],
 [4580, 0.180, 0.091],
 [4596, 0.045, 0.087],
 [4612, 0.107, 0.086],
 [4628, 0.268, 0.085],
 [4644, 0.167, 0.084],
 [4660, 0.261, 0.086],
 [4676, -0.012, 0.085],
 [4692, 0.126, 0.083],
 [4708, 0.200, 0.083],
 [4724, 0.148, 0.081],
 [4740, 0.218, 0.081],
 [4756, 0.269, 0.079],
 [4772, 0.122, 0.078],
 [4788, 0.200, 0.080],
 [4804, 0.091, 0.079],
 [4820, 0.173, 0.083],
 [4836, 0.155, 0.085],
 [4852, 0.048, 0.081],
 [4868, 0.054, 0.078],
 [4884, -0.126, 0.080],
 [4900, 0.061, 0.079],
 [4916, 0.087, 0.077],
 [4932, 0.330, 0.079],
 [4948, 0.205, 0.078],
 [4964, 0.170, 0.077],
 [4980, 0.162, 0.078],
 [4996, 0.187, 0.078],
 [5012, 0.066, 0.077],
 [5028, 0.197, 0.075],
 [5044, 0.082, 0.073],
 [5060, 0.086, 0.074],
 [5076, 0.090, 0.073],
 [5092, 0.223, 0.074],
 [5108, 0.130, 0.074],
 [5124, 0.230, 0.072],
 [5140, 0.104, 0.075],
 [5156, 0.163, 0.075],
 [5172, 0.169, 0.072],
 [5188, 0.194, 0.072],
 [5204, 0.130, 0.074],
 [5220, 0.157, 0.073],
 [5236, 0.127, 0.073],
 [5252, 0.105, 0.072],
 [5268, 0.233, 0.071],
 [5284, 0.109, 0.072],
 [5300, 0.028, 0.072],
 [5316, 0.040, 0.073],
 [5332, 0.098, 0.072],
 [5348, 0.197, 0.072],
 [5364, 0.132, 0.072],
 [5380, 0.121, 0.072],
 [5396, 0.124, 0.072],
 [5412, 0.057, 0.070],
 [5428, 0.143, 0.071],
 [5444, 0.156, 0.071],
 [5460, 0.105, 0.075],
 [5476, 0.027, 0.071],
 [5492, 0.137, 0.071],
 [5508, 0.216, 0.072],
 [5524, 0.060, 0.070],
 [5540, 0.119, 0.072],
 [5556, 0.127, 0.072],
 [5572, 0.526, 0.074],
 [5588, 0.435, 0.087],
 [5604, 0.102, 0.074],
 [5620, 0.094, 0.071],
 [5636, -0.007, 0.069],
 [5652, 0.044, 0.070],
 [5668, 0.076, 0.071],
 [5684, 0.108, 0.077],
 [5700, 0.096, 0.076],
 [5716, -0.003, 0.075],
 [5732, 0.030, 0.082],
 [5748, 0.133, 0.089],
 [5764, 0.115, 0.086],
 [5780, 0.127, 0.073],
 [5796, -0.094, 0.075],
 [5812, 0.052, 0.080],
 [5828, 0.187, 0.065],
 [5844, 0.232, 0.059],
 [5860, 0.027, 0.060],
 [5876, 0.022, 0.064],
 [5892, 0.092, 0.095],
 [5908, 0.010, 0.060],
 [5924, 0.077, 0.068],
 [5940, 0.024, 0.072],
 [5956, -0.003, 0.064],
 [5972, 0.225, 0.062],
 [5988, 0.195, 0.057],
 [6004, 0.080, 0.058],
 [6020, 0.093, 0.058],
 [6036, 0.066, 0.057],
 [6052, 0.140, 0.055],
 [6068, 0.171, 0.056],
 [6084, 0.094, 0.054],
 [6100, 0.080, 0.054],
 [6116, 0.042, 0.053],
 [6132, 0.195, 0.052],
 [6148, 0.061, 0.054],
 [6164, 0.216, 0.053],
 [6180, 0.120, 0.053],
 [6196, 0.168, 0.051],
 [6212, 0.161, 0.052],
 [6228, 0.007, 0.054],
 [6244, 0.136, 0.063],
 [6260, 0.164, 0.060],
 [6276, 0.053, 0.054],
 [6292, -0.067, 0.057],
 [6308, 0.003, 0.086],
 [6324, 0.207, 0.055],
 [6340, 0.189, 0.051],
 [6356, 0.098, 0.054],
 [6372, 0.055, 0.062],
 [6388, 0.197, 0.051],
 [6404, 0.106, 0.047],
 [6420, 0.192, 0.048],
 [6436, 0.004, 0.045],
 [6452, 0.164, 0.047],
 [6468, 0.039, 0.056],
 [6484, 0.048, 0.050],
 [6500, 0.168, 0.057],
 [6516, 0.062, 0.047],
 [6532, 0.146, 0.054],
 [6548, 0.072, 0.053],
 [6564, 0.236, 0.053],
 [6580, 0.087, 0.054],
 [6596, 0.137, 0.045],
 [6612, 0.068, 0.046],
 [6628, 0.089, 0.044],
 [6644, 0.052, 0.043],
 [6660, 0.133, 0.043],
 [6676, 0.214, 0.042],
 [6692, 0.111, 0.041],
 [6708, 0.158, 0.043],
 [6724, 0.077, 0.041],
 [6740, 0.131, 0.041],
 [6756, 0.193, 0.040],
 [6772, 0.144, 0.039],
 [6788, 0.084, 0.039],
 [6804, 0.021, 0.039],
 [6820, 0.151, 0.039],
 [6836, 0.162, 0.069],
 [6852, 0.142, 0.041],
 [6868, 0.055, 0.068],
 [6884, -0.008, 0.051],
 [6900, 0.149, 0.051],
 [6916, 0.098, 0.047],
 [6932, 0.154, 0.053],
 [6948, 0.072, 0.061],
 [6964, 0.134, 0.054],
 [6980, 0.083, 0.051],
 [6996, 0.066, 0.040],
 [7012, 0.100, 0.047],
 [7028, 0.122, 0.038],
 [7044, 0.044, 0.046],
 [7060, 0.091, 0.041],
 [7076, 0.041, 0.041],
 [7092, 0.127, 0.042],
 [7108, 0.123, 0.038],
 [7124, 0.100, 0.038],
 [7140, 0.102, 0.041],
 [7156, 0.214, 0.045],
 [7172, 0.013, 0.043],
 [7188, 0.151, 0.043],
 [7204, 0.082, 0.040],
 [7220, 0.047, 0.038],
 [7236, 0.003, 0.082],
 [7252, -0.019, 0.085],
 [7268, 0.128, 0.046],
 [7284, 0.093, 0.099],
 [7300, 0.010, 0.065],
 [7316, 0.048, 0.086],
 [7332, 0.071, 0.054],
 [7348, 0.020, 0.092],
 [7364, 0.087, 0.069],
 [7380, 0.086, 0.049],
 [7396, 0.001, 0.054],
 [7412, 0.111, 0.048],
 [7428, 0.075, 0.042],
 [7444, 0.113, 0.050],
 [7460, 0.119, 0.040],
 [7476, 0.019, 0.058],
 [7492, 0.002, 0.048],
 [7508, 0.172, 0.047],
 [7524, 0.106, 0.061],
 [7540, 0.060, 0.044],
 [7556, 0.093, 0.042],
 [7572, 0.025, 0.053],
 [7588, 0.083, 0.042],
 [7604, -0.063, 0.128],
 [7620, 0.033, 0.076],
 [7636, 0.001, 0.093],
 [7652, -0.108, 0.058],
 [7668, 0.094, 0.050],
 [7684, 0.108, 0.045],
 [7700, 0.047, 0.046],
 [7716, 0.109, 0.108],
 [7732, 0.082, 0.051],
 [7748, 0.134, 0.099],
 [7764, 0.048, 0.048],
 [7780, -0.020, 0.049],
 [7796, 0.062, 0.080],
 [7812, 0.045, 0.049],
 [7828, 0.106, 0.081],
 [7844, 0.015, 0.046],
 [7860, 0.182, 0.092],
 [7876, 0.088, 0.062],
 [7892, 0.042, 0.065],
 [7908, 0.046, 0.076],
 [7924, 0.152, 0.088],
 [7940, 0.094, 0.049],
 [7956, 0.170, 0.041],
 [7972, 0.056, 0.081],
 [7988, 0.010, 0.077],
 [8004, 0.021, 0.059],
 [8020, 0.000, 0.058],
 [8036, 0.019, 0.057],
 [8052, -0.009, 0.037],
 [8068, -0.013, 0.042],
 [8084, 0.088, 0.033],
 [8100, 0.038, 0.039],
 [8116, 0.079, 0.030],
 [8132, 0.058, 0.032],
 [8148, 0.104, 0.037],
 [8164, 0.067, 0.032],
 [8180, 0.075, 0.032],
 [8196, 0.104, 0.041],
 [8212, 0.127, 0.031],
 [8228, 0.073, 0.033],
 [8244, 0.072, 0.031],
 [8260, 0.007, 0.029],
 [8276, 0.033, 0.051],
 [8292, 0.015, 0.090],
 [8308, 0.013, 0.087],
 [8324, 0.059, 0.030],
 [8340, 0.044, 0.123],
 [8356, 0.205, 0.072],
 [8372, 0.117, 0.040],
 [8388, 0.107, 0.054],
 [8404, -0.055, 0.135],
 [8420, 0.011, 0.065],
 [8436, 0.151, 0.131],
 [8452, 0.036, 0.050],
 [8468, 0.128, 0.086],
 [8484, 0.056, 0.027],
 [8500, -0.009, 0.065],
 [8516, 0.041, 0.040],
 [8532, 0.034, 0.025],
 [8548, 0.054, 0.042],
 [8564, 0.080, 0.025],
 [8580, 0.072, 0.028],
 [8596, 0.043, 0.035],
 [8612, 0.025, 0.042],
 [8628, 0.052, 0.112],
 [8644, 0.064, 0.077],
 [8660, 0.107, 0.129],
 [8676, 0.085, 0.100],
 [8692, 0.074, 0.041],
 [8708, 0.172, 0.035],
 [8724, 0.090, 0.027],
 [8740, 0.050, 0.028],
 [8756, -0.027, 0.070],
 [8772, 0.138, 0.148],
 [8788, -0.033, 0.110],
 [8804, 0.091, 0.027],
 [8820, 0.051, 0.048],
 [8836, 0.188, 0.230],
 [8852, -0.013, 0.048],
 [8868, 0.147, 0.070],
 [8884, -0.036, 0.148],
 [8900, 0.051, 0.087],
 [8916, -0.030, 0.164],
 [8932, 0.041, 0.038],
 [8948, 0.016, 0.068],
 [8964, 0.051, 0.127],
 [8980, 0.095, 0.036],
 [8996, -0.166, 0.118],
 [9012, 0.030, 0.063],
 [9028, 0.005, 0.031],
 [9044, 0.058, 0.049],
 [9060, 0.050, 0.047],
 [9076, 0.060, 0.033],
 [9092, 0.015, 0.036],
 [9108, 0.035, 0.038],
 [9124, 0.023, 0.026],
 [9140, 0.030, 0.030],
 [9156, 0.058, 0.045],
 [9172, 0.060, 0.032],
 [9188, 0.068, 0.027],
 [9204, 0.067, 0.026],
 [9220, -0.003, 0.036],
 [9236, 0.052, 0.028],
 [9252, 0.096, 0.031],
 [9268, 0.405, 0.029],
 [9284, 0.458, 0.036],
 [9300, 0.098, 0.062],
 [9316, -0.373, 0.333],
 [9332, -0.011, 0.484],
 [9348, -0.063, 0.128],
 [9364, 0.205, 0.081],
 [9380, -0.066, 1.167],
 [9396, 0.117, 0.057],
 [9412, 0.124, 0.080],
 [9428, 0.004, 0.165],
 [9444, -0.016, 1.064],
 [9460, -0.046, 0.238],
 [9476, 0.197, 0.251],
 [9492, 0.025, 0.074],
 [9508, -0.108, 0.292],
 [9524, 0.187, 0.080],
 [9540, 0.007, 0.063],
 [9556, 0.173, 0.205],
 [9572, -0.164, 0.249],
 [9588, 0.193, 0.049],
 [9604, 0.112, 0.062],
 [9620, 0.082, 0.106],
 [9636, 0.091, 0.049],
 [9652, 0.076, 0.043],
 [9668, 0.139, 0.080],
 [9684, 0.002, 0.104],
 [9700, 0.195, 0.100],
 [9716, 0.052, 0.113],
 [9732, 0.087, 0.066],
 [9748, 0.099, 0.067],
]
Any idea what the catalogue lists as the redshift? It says 1.49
